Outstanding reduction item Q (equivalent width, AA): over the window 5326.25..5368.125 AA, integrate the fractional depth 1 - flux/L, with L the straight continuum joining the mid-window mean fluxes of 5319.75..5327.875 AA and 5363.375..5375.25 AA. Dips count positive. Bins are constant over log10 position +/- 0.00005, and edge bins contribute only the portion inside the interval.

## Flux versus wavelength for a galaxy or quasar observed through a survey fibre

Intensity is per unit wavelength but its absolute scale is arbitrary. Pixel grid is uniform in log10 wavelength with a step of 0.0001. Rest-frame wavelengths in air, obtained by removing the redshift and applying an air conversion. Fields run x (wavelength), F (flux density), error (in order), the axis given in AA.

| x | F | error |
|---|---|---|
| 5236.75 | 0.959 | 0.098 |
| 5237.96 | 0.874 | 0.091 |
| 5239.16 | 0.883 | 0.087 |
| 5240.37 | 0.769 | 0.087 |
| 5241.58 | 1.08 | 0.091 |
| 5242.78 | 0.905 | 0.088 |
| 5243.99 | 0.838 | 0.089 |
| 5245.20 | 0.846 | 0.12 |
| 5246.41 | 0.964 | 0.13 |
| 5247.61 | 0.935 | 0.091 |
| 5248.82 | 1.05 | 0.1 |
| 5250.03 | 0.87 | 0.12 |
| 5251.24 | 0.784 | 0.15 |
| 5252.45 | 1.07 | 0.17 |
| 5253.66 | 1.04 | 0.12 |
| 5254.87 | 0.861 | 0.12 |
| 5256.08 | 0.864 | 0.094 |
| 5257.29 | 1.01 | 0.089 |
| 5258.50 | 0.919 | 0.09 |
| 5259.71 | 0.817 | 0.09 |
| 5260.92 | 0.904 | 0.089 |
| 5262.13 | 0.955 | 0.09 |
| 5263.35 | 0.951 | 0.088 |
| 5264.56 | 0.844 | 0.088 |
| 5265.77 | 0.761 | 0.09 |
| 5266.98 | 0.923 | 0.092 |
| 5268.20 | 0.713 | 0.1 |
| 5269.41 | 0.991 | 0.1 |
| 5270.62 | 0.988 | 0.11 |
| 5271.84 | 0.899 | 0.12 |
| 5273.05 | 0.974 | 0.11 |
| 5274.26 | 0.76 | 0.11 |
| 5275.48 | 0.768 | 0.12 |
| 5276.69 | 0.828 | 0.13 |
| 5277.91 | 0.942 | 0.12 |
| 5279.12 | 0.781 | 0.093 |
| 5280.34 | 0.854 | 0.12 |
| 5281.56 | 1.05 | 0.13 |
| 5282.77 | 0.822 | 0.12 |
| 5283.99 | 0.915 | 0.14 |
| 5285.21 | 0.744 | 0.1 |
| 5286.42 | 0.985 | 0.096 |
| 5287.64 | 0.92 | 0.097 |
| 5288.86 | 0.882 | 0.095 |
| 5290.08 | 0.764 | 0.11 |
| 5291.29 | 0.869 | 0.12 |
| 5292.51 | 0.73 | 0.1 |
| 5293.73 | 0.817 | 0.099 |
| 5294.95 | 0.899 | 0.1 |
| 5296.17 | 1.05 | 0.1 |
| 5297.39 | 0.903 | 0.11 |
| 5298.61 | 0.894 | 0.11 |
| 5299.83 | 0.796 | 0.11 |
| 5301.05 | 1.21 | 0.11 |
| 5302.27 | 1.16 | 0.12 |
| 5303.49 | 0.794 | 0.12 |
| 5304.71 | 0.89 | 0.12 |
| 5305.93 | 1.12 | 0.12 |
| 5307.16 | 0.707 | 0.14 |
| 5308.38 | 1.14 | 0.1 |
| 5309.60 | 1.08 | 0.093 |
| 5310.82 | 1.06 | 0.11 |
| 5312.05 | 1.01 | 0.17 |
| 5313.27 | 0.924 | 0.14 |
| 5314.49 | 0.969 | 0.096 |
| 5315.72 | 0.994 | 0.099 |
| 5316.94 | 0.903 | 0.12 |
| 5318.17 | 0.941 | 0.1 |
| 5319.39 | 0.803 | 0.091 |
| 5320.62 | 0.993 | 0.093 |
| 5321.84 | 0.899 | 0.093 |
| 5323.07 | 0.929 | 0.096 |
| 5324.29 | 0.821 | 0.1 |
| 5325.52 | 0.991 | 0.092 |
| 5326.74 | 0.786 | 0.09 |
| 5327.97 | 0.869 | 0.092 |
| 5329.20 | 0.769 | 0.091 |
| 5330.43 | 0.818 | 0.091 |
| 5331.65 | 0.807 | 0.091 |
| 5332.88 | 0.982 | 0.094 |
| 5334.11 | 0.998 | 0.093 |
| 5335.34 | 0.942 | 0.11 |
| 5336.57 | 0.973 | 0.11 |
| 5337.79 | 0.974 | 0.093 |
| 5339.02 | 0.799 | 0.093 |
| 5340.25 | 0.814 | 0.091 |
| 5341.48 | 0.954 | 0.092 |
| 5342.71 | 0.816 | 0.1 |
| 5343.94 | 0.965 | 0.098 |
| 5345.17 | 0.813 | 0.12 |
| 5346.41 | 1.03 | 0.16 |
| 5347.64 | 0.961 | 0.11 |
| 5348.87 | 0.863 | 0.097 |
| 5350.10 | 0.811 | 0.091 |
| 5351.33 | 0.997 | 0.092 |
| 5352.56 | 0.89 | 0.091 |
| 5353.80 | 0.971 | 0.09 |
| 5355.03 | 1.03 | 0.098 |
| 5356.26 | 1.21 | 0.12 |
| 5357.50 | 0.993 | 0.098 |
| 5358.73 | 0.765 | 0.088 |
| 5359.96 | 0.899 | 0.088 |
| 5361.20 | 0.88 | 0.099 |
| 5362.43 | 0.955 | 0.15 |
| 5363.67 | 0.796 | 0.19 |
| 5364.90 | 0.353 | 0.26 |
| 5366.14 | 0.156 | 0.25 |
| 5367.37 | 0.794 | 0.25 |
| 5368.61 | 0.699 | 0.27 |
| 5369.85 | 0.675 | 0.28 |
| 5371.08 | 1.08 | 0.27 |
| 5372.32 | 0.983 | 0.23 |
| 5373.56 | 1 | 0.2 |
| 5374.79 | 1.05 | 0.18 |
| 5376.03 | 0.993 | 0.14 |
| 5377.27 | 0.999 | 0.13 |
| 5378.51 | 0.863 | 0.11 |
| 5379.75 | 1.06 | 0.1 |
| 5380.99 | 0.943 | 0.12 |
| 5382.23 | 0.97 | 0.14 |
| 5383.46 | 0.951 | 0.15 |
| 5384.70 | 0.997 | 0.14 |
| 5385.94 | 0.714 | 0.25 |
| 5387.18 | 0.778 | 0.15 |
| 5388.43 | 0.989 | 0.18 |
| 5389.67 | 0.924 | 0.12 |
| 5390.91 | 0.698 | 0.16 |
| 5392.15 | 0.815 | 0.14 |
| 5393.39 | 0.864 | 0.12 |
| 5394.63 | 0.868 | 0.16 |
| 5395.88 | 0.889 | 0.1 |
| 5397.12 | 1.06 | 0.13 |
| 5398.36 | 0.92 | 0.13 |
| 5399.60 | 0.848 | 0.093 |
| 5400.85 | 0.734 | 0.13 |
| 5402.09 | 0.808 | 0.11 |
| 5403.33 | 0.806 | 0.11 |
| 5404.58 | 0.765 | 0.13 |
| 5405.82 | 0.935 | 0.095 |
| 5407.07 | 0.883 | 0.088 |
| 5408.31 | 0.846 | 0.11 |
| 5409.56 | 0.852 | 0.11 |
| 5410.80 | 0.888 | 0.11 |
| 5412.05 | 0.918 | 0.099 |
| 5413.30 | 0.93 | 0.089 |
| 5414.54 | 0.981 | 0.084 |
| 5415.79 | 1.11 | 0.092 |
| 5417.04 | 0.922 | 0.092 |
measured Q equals -2.07 AA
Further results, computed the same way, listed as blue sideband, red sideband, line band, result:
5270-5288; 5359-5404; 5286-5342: -3.0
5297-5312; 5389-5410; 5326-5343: 1.1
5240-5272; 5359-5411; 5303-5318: -1.3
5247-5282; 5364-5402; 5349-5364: -1.2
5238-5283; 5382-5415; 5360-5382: 0.9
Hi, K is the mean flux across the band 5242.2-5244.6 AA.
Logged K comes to 0.869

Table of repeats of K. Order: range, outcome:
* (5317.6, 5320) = 0.873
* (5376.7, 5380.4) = 0.972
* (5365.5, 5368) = 0.474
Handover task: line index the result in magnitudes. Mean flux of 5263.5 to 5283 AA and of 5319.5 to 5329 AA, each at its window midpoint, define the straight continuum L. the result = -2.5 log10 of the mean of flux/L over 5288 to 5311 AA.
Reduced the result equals -0.06 mag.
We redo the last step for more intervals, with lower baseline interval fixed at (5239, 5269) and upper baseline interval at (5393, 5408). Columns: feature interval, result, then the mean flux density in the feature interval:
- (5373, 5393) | -0.062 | 0.921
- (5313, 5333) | -0.008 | 0.891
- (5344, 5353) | -0.042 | 0.913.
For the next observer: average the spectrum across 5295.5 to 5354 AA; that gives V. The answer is 0.928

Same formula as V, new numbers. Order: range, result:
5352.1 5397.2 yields 0.878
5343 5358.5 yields 0.953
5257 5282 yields 0.884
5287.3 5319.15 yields 0.938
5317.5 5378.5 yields 0.883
